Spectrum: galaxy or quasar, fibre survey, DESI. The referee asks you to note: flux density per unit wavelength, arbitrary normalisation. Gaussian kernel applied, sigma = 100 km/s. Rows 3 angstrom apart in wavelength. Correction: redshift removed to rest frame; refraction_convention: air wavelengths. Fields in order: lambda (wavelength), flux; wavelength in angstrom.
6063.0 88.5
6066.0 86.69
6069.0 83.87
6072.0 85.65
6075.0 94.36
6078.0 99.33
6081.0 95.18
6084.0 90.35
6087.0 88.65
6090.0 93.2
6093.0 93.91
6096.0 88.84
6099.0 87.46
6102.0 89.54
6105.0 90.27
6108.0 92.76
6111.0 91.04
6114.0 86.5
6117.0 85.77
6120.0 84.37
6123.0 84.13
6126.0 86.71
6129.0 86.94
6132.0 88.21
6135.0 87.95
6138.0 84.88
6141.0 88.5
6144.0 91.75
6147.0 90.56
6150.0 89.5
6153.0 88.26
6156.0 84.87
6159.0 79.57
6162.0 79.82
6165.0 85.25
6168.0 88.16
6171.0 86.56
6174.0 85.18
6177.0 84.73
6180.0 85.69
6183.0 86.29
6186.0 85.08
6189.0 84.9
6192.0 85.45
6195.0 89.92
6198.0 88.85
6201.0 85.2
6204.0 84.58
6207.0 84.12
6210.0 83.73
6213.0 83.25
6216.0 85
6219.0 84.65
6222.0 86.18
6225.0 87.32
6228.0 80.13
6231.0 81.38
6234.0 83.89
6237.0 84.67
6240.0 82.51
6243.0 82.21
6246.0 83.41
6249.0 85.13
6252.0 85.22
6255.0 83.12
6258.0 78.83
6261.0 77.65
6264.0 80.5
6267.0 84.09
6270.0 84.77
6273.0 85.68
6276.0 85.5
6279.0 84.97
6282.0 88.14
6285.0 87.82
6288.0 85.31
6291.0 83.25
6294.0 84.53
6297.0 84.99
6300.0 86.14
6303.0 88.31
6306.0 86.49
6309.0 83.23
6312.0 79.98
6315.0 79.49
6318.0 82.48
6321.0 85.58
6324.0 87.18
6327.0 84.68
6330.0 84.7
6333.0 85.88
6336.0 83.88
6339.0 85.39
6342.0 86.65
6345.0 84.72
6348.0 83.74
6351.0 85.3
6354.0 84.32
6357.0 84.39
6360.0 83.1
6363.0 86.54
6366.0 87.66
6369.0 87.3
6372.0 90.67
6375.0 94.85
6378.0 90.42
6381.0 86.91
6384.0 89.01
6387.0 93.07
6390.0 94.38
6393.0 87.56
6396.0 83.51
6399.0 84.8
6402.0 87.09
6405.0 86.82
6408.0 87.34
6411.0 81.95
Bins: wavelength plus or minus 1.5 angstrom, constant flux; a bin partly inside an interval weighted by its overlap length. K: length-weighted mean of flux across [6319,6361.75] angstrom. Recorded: 84.9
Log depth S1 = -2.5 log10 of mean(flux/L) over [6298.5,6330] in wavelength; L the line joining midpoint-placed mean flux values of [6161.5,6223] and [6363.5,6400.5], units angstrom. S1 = 0.043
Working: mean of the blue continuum 85.4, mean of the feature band 84.4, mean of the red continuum 89.1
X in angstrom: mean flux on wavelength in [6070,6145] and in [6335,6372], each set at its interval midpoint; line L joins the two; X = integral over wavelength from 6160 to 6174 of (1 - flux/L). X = 0.58 angstrom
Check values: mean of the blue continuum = 89.4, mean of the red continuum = 85.5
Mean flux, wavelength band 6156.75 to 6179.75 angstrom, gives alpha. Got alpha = 84.3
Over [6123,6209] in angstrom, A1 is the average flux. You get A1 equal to 86.3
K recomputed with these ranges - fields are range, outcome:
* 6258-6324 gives 84.2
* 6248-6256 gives 84.5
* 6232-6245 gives 83.2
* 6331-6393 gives 87.4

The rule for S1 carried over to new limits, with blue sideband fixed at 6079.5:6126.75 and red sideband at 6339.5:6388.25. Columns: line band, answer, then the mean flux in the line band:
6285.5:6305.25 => 0.03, 85.6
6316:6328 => 0.04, 84.8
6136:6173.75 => 0.03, 86.5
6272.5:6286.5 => 0.02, 86.5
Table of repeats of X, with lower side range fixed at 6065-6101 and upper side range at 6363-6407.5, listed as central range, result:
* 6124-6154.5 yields 0.7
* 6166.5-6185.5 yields 0.8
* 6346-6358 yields 0.6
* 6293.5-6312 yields 0.8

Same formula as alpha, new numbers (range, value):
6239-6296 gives 83.8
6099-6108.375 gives 90.1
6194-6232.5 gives 84.9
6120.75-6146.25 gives 87.4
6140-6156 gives 89.3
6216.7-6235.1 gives 84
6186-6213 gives 85.7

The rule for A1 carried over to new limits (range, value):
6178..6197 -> 86.3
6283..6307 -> 85.9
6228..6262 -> 82.5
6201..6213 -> 84.2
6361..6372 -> 87.5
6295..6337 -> 84.5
